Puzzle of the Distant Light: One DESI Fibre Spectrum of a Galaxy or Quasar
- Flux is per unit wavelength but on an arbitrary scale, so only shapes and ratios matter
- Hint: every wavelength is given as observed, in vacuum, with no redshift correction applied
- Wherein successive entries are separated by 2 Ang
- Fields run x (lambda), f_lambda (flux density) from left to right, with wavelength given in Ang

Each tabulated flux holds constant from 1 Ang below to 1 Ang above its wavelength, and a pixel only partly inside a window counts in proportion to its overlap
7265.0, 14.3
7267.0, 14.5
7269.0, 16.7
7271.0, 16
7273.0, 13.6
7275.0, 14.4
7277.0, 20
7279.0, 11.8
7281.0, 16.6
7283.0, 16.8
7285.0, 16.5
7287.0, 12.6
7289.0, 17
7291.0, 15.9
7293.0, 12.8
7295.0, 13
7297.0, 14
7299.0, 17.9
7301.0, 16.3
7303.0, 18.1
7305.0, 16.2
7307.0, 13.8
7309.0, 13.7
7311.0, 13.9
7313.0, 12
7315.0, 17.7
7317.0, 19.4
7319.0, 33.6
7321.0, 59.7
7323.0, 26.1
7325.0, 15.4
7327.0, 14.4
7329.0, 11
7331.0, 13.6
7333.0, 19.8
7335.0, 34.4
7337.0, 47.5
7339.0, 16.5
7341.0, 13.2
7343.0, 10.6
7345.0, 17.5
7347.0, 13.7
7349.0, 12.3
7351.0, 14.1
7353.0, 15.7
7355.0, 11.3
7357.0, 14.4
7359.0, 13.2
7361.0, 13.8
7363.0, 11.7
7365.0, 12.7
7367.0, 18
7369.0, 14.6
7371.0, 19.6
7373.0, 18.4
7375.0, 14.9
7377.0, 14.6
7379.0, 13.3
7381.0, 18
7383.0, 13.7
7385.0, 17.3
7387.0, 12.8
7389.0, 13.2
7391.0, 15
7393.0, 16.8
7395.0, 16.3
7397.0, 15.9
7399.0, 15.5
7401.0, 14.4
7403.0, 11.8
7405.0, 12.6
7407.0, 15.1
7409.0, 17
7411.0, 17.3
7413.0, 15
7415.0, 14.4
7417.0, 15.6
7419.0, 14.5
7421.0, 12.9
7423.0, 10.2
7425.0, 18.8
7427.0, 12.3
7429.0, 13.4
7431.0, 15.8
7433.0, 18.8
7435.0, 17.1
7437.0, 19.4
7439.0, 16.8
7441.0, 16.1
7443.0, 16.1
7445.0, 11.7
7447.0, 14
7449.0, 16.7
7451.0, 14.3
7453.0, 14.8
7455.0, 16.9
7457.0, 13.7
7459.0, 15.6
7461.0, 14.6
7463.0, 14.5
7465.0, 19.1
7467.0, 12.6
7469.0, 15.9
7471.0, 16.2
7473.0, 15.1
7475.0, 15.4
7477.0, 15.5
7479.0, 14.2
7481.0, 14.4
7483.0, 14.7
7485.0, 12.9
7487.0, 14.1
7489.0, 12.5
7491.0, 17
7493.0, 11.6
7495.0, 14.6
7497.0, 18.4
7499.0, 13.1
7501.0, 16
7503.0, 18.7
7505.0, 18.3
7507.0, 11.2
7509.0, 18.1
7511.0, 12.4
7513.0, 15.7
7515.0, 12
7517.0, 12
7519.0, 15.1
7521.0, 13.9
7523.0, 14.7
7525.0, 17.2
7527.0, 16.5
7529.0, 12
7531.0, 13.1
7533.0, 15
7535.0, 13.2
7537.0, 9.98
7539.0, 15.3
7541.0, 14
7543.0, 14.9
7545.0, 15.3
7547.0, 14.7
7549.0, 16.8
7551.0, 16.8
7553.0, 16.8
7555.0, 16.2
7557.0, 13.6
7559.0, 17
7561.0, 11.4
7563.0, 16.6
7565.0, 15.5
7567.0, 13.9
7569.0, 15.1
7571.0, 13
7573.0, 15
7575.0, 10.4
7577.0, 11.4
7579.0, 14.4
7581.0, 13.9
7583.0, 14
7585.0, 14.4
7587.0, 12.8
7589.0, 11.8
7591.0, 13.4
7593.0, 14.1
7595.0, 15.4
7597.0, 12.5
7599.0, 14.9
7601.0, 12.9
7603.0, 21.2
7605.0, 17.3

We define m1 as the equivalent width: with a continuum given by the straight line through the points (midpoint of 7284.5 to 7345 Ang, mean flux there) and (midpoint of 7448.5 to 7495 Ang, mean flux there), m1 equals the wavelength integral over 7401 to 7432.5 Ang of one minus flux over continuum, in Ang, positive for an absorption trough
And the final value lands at 3.6 Ang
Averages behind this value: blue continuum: 19.2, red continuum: 14.9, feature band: 14.5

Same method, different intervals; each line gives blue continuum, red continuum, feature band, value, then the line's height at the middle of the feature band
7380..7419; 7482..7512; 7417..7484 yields -0.94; 15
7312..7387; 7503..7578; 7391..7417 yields 3.01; 17.2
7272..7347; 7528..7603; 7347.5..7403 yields 8.24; 17.4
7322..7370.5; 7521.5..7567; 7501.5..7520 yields 0.38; 15.2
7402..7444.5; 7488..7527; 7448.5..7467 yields -0.34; 15.1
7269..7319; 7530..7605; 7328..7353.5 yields -4.82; 15.6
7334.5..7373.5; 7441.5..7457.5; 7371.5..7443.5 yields 1.87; 15.8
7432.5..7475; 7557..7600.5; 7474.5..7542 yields 1.75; 14.9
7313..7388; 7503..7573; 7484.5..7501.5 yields 1.17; 15.5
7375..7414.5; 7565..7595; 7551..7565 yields -1.71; 13.7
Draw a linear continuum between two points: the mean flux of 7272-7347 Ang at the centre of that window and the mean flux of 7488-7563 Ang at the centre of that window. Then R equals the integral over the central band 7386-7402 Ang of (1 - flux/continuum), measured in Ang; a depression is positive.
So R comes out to 1.9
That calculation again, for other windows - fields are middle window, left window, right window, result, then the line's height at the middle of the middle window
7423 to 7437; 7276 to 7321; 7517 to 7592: -0.1 Ang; 15.7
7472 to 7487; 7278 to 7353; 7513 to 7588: 0.9 Ang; 15.5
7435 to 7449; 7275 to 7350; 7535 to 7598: 0.4 Ang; 16.3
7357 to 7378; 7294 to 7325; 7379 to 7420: 2.2 Ang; 16.9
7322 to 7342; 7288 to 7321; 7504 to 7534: -4.3 Ang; 17.5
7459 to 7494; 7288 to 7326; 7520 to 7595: 2.6 Ang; 15.9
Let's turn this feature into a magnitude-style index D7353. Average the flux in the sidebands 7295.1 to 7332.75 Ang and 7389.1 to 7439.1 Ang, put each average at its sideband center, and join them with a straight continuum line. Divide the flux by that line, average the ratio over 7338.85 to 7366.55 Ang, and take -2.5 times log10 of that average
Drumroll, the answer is 0.28 mag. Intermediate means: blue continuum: 19.1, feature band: 13.6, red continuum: 15.2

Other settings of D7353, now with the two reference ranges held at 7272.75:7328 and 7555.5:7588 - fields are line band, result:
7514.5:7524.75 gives 0.06 mag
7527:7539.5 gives 0.10 mag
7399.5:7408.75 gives 0.19 mag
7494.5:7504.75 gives -0.09 mag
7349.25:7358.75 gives 0.25 mag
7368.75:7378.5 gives 0.03 mag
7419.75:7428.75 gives 0.19 mag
